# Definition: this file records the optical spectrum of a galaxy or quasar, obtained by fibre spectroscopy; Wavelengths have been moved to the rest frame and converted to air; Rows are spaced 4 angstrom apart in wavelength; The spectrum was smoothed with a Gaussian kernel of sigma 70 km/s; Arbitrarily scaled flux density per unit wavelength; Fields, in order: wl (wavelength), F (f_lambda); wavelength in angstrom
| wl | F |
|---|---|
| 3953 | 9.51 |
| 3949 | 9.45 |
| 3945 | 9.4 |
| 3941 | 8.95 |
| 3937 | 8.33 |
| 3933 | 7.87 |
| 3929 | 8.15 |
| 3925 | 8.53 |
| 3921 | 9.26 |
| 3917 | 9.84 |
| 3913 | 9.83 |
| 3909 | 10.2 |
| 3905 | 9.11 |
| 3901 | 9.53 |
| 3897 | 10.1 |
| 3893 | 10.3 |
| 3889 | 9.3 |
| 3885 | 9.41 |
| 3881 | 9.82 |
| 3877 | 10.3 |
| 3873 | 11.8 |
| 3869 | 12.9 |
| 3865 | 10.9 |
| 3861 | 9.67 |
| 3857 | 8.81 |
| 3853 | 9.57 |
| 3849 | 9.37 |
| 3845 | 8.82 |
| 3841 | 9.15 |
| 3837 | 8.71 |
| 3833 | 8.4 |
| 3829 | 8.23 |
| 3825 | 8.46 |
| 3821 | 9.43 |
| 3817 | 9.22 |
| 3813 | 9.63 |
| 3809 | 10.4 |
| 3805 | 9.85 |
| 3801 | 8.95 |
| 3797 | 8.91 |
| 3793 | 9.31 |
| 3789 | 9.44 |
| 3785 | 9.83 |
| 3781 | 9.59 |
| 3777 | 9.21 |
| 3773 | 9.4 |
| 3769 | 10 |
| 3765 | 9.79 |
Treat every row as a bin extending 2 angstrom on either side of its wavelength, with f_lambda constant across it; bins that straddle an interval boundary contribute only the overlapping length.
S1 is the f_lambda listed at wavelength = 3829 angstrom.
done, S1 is 8.23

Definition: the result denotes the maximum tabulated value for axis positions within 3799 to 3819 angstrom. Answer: 10.4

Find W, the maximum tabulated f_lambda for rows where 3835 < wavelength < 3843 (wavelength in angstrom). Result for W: 9.15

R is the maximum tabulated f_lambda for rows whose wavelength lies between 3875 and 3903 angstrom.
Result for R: 10.3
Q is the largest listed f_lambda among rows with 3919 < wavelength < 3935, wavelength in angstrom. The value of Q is 9.26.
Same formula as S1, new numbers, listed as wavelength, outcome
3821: 9.43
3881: 9.82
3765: 9.79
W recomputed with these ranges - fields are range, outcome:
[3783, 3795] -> 9.83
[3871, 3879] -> 11.8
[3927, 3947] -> 9.4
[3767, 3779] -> 10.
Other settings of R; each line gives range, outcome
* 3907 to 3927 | 10.2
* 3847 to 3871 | 12.9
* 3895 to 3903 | 10.1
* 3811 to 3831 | 9.63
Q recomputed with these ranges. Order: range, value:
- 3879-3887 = 9.82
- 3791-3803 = 9.31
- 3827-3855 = 9.57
